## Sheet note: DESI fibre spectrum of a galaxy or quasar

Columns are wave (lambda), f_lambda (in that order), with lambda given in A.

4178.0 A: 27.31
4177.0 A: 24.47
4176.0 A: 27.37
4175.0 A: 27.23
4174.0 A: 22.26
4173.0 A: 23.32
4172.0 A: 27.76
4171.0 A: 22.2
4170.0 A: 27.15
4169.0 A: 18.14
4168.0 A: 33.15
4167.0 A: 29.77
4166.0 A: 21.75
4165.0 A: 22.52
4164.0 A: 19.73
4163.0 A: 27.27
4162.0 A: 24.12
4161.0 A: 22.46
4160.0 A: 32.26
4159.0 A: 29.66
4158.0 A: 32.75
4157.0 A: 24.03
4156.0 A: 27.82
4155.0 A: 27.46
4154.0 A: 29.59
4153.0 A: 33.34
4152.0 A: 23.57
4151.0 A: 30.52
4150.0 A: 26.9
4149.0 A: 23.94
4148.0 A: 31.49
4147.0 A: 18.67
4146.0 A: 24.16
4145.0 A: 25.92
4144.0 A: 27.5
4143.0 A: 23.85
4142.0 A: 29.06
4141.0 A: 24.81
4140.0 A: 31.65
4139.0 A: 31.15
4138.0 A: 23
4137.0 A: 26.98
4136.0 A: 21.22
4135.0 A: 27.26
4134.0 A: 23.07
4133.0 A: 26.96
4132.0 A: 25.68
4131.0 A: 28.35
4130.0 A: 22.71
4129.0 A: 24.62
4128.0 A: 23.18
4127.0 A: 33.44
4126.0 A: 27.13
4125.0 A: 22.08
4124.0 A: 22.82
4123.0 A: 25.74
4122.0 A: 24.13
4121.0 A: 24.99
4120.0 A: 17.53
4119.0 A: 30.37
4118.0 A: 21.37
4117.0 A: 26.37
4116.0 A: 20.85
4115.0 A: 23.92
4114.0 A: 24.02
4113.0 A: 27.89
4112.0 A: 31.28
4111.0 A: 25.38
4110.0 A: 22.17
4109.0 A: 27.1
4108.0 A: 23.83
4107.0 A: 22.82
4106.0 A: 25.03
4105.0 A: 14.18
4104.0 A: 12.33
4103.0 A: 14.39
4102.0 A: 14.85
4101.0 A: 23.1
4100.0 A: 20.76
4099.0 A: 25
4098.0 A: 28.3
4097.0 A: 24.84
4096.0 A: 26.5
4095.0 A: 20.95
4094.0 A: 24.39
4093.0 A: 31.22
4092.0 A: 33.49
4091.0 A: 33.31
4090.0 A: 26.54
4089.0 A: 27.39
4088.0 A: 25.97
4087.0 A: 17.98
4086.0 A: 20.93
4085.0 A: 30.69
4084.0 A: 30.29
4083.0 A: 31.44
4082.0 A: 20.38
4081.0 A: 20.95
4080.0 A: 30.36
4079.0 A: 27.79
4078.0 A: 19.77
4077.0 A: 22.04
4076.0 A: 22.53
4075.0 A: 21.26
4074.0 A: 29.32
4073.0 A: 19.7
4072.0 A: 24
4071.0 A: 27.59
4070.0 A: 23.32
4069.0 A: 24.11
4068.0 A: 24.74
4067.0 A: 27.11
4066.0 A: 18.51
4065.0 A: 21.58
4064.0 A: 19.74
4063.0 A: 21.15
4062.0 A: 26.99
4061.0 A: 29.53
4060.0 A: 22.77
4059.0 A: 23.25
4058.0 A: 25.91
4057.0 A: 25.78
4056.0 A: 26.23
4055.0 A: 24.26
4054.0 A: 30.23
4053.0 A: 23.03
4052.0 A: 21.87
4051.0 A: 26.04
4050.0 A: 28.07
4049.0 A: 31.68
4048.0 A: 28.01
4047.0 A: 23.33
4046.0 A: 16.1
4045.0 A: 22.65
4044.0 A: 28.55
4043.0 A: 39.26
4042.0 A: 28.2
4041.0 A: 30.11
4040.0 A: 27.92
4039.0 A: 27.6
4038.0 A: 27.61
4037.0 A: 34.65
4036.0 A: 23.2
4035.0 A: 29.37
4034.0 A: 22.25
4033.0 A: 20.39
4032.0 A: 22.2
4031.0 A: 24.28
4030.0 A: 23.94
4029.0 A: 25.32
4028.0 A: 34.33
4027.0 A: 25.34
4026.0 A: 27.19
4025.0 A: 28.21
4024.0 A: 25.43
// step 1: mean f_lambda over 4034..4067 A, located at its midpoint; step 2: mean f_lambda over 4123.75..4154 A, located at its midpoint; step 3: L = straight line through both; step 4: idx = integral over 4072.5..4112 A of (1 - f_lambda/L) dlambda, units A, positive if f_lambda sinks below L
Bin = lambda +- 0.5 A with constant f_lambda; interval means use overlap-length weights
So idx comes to 2.9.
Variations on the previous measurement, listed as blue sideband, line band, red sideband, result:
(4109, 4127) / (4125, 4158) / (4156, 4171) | -1.42 A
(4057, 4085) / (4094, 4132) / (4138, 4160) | 3.56 A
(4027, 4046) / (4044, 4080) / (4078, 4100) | 3.01 A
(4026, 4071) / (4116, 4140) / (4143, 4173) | 0.81 A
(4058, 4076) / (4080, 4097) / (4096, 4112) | -2.74 A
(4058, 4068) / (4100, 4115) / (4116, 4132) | 1.53 A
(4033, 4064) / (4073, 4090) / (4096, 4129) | 0.03 A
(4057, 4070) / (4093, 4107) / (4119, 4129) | 1.66 A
